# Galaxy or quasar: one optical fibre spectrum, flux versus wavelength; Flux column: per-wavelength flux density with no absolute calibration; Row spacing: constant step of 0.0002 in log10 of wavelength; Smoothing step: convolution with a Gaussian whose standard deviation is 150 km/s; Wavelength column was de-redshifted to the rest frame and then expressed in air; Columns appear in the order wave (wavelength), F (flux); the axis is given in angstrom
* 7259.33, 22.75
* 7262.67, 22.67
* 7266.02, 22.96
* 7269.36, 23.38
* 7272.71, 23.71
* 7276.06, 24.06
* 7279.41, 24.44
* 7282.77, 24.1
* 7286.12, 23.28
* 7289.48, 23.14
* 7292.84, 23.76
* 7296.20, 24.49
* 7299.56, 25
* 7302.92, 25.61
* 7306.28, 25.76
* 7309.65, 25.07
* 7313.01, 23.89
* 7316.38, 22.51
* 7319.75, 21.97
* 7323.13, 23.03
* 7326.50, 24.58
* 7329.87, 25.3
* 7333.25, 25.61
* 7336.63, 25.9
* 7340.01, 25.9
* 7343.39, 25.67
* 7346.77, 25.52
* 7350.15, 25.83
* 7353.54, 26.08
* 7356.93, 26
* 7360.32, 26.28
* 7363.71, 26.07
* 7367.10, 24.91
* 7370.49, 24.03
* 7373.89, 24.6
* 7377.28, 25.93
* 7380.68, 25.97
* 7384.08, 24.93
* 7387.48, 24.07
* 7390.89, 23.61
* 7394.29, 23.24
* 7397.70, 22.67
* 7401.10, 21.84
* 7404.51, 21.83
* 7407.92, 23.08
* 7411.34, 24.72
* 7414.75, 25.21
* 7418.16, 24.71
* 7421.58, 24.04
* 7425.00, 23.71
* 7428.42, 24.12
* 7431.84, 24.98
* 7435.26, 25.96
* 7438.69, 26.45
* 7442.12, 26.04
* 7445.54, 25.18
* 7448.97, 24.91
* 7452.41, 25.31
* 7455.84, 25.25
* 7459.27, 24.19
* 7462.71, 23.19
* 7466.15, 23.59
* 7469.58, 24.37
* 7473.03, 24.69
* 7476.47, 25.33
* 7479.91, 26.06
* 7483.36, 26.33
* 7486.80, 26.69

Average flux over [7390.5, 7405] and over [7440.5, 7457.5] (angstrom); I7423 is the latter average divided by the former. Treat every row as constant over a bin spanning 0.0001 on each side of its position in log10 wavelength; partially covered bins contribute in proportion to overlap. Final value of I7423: 1.1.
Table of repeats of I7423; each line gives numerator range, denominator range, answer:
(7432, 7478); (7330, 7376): 0.98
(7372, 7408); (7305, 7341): 0.97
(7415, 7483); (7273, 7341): 1.02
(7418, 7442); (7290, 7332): 1.03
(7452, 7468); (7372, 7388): 0.96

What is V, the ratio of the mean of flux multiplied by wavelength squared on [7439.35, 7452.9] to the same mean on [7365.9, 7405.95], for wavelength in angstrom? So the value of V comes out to 1.1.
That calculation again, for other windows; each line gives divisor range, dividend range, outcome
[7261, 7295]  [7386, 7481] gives 1.08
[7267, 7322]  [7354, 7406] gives 1.04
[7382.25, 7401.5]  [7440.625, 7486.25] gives 1.08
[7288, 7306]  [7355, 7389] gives 1.05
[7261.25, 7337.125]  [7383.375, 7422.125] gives 1.01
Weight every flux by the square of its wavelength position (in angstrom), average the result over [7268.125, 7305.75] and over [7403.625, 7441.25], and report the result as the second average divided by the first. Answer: 1.1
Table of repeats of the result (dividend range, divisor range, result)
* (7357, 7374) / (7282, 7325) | 1.07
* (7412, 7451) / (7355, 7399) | 1.02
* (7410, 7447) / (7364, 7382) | 1.01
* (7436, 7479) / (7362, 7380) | 1.01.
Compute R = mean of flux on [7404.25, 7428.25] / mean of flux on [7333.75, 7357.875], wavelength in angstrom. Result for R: 0.93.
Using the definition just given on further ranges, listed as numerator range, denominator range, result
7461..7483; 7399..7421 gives 1.05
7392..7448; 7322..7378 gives 0.96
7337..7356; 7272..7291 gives 1.09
